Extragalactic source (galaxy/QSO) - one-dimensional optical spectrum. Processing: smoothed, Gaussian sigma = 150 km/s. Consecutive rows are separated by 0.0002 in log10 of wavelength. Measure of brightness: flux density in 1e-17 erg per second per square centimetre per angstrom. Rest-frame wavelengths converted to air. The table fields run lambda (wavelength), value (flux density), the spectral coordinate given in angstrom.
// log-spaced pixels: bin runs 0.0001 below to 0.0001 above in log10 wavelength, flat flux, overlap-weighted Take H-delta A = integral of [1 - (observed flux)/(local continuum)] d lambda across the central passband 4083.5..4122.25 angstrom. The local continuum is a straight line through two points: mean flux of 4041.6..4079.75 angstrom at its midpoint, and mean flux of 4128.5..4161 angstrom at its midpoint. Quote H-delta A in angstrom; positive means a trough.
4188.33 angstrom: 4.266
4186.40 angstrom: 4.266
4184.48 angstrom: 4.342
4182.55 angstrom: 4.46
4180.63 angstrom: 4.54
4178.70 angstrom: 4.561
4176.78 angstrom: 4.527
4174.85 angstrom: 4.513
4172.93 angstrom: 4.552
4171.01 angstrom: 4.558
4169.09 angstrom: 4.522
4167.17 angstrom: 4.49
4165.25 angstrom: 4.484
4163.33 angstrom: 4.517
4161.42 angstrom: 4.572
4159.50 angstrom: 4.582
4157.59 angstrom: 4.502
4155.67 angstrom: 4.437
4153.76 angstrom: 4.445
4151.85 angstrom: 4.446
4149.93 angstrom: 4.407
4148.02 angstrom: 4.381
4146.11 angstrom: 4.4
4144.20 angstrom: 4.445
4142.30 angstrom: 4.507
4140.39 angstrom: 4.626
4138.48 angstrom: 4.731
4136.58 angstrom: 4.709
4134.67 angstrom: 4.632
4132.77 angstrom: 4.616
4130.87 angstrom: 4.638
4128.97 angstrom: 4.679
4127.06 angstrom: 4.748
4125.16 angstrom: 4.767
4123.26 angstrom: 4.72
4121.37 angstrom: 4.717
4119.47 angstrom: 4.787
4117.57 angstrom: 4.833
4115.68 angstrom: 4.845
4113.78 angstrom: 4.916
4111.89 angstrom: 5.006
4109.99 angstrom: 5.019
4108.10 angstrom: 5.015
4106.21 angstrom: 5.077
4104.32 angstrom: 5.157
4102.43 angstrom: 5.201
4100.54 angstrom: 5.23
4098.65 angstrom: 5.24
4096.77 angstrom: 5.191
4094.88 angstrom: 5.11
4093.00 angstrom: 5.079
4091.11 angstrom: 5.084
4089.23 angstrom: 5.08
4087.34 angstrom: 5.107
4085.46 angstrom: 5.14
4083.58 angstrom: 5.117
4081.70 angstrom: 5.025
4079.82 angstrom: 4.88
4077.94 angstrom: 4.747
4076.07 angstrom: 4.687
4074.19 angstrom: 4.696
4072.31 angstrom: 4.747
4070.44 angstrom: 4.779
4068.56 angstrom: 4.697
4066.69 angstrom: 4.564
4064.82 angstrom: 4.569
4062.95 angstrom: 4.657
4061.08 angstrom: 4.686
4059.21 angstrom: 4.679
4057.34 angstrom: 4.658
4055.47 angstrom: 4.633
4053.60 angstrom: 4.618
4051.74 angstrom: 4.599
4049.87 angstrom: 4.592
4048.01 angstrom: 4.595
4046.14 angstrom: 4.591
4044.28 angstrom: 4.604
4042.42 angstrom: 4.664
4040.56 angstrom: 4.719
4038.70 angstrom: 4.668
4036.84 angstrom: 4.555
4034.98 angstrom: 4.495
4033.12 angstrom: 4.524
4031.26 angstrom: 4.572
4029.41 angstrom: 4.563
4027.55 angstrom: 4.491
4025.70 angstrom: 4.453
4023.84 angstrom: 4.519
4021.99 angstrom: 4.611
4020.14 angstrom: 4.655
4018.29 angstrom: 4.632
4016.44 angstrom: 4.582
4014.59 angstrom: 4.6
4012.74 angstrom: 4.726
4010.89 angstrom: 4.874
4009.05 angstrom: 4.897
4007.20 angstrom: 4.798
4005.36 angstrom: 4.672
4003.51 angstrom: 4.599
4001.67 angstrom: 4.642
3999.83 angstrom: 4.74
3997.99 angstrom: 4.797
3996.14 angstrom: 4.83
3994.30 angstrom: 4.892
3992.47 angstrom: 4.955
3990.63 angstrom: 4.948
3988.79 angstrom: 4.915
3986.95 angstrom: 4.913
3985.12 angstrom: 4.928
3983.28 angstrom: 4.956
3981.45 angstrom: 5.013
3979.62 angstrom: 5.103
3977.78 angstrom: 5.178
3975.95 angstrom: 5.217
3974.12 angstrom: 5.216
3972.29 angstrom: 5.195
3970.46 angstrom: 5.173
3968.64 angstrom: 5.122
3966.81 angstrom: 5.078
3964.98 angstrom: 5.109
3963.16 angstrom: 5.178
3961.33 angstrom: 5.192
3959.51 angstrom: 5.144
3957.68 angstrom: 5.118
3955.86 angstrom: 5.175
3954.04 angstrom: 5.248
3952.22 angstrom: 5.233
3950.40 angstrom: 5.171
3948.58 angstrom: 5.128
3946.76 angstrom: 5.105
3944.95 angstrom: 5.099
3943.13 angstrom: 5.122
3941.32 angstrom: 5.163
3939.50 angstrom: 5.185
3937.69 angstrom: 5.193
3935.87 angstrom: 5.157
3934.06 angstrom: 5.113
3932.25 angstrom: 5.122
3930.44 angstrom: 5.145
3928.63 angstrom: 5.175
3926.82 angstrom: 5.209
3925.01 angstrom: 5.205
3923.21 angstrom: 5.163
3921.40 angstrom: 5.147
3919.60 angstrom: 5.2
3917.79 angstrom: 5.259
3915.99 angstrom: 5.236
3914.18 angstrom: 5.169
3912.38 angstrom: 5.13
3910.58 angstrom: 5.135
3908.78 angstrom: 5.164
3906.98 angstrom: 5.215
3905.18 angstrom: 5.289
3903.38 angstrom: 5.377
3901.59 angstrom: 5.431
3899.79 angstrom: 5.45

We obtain -3.8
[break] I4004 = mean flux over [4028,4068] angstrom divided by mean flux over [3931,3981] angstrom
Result 0.9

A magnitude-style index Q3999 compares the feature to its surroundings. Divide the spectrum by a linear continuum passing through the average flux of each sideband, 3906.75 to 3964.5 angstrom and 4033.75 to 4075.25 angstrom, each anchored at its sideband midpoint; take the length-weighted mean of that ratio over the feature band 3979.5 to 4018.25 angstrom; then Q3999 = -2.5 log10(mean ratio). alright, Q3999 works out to 0.02 mag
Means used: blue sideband 5.17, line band 4.82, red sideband 4.64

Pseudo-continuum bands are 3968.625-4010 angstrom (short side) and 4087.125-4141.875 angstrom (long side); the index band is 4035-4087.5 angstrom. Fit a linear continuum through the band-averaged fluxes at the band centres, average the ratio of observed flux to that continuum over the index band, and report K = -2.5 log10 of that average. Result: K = 0.05 mag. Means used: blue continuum 4.94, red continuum 4.91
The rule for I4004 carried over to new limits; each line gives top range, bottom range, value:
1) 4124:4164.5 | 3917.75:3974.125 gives 0.88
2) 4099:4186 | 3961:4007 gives 0.94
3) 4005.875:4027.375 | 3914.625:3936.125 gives 0.90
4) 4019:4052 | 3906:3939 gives 0.89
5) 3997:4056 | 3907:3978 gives 0.90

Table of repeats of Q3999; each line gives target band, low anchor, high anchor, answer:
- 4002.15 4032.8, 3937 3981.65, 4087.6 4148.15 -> 0.09 mag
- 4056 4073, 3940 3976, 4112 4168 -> 0.04 mag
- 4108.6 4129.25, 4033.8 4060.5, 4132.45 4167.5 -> -0.06 mag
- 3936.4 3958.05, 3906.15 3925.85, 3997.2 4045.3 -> -0.03 mag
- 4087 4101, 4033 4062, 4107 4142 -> -0.09 mag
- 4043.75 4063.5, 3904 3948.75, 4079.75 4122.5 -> 0.10 mag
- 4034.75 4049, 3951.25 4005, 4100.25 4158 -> 0.06 mag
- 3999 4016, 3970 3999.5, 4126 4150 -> 0.05 mag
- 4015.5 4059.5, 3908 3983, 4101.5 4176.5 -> 0.08 mag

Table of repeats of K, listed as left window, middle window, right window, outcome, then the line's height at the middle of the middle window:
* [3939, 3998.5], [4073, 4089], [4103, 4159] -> -0.02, 4.82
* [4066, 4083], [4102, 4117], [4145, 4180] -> -0.08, 4.66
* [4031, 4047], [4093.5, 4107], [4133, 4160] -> -0.14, 4.55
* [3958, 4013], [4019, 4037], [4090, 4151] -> 0.09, 4.93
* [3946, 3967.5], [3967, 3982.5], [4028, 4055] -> -0.02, 5.04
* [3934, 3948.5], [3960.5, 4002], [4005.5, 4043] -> -0.03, 4.9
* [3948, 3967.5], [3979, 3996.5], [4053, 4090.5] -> 0.03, 5.06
